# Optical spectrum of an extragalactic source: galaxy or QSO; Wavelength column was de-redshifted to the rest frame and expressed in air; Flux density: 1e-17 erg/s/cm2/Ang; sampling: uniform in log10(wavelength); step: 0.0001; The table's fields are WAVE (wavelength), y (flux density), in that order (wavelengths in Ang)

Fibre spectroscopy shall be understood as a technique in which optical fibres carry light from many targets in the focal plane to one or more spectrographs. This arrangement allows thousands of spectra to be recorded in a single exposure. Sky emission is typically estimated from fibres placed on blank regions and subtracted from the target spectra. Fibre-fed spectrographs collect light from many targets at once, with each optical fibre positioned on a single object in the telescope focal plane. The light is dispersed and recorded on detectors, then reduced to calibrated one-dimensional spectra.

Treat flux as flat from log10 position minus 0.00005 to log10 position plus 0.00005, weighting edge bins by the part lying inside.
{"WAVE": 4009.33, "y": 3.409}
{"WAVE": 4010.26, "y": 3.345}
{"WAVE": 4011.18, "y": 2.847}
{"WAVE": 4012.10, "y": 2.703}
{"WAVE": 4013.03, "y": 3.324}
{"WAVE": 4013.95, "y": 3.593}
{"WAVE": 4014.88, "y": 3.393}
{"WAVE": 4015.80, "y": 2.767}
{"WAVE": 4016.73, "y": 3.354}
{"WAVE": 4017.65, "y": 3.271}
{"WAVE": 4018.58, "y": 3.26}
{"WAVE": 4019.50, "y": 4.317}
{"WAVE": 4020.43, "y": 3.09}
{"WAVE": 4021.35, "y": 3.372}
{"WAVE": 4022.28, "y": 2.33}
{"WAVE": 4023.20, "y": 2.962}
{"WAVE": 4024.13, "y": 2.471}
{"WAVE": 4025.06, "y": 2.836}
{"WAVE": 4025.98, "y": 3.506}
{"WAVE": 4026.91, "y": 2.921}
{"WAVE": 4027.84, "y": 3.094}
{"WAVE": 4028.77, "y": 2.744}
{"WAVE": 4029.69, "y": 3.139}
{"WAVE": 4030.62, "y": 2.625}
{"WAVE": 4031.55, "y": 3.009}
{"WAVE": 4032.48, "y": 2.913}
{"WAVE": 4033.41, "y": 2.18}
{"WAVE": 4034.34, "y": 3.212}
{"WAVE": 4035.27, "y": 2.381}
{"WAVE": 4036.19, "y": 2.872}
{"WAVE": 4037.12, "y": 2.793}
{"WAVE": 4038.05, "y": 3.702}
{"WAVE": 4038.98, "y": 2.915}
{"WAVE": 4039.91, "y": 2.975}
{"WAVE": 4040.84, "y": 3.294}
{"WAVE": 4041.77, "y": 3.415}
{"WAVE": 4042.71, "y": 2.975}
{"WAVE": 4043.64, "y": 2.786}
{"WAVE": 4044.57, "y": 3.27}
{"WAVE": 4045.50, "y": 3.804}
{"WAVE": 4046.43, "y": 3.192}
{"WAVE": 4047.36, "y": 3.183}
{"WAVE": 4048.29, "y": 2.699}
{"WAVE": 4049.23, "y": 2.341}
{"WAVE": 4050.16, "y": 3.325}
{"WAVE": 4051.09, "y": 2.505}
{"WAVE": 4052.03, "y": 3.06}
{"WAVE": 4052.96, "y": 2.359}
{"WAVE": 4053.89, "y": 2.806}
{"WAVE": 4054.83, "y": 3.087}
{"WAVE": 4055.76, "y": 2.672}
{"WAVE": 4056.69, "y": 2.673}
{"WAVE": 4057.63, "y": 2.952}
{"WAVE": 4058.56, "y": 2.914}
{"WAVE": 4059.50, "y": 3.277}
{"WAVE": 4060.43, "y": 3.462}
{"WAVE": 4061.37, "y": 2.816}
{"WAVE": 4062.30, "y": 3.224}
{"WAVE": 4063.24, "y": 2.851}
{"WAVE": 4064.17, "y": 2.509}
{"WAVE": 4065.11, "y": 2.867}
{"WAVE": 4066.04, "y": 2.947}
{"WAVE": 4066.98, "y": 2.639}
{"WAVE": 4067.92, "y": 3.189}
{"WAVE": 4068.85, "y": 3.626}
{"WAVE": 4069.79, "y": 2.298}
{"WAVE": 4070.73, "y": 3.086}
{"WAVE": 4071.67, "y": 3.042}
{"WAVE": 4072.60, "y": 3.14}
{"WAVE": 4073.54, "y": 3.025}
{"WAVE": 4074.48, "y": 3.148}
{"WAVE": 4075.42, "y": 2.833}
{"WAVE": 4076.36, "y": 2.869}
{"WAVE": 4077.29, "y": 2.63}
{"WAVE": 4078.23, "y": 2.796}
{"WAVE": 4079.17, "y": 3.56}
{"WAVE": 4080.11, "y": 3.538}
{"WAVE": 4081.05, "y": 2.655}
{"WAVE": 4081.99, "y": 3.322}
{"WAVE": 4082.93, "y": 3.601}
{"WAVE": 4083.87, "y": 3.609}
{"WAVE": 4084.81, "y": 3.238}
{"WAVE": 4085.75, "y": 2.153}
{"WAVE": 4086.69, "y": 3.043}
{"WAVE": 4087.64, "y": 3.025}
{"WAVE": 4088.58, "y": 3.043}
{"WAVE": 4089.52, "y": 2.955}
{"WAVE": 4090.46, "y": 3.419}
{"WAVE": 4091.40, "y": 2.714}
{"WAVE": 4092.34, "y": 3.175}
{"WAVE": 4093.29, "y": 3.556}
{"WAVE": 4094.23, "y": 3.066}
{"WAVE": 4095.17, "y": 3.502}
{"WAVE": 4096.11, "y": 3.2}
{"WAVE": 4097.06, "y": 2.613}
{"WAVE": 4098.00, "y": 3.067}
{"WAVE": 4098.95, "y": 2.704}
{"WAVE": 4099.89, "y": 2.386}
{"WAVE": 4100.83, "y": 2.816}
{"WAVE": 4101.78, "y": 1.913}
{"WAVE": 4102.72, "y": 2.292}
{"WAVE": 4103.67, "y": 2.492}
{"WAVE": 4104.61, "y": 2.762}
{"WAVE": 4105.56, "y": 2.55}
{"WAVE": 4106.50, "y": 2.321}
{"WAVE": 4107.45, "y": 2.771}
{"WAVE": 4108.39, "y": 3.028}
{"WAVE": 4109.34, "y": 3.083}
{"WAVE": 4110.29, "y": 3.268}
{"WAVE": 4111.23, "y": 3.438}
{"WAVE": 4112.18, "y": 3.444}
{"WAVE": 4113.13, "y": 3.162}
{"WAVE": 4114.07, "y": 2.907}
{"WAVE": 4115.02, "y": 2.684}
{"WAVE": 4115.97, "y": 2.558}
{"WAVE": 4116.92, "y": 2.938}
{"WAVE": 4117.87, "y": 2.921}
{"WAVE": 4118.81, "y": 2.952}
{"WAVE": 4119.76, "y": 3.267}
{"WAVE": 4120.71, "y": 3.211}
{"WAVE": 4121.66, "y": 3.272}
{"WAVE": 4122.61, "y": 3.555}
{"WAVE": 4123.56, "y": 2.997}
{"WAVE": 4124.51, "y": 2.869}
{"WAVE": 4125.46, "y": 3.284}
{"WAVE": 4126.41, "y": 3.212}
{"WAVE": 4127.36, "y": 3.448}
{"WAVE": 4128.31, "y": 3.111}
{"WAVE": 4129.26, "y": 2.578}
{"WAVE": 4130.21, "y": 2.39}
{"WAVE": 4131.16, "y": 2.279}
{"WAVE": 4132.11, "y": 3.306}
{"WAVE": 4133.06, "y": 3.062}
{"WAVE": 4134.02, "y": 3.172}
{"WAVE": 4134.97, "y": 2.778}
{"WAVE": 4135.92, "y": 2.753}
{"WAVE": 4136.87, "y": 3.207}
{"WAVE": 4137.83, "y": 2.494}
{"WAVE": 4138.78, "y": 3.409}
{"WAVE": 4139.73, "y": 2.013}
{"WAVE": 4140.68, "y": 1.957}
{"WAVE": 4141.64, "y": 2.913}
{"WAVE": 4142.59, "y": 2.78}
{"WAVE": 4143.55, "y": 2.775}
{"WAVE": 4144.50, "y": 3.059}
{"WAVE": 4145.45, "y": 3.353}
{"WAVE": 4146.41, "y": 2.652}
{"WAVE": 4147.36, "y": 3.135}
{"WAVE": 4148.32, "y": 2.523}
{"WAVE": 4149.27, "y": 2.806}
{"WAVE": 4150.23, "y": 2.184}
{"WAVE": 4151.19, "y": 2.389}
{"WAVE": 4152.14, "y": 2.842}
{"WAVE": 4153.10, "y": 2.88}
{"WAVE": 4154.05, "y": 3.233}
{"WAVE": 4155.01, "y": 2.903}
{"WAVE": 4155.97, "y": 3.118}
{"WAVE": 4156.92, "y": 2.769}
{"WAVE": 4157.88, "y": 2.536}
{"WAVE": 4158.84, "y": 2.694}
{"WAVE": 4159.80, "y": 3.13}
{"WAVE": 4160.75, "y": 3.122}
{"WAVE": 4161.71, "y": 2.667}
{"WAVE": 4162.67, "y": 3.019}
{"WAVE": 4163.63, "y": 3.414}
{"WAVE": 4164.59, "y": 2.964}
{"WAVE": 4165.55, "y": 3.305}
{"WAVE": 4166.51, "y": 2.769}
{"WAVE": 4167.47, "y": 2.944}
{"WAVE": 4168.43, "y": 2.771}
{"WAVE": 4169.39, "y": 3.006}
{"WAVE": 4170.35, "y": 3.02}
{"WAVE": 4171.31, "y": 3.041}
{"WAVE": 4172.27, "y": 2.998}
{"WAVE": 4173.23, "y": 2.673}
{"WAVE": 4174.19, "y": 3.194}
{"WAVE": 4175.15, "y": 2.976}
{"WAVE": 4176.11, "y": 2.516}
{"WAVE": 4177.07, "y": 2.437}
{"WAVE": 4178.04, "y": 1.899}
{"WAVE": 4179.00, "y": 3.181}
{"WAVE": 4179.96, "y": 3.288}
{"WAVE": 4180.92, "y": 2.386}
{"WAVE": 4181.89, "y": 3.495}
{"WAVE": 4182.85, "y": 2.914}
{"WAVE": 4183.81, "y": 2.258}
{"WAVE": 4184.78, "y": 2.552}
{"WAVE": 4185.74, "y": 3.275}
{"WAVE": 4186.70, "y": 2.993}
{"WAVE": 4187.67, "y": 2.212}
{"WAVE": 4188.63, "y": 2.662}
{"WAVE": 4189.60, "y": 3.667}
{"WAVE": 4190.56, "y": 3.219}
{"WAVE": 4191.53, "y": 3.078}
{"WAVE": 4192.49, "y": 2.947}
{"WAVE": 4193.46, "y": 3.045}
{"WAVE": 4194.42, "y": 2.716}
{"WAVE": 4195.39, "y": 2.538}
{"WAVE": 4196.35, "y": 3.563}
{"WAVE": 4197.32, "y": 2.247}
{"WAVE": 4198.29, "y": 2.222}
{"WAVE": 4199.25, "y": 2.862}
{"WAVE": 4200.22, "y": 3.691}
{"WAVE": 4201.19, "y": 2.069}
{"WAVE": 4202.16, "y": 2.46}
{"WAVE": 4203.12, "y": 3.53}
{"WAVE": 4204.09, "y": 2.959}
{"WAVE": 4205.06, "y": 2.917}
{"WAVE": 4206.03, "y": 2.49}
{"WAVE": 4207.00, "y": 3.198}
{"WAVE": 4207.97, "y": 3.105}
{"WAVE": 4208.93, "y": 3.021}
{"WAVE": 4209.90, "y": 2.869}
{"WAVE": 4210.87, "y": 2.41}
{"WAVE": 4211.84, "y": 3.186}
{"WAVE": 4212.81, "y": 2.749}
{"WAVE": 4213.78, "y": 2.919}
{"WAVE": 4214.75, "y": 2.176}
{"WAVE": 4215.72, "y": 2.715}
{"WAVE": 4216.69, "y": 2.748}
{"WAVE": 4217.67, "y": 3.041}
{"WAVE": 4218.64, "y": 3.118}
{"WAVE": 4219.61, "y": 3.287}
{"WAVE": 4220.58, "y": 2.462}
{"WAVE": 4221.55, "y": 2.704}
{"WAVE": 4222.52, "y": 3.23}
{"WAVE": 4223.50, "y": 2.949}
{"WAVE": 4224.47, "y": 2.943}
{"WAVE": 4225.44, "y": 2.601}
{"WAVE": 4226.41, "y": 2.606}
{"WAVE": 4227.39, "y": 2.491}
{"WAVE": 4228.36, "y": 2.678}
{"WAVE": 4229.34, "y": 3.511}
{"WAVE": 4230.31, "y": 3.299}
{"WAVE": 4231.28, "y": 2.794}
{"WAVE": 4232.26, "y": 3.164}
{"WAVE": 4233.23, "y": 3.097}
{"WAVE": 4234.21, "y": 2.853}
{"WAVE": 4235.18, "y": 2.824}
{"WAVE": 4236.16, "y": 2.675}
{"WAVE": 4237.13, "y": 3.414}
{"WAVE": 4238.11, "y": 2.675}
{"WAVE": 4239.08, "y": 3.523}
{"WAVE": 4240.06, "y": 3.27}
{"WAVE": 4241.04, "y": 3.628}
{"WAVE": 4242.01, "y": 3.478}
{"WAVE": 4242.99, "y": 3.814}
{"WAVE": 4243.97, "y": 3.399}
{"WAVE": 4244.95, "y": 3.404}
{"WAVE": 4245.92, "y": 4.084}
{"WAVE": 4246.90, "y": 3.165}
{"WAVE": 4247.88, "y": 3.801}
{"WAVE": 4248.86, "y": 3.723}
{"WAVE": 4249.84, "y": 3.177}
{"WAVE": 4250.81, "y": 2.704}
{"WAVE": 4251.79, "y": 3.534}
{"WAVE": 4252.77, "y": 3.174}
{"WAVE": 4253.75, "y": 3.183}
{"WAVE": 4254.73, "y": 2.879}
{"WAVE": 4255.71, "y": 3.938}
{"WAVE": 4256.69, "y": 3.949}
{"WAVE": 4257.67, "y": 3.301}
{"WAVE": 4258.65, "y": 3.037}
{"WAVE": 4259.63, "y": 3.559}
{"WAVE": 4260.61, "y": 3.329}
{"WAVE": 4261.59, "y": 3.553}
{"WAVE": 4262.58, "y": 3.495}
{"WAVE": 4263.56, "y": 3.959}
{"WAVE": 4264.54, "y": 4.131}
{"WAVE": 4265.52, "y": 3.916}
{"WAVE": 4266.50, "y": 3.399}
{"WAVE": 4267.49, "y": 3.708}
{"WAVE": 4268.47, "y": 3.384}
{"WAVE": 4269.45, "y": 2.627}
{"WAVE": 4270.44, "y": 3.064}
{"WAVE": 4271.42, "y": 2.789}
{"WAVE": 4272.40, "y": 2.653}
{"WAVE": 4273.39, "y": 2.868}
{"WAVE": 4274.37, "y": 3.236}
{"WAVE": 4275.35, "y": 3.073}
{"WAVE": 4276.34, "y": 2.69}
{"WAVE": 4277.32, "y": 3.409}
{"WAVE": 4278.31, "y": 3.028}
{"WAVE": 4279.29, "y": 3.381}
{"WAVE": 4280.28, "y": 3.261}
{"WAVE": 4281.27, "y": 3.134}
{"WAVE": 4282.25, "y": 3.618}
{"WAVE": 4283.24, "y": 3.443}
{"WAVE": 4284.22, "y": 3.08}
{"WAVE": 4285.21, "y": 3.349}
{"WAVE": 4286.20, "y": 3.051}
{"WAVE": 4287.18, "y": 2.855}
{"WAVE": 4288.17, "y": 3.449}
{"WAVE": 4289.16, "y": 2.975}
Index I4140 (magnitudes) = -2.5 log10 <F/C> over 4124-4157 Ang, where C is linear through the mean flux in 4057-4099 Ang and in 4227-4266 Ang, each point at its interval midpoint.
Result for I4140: 0.11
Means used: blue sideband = 3.04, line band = 2.85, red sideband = 3.34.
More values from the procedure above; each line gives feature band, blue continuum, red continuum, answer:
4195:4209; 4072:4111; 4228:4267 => 0.14 mag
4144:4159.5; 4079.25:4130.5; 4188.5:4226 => 0.04 mag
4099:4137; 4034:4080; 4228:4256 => 0.06 mag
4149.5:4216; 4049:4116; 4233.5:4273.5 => 0.12 mag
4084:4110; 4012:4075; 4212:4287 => 0.07 mag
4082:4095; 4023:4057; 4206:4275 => -0.05 mag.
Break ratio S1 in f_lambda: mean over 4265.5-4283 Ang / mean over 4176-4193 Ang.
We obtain 1.1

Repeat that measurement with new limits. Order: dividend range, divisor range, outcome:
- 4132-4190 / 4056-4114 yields 0.96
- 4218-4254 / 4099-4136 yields 1.08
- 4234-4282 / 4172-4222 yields 1.17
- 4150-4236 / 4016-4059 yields 0.96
